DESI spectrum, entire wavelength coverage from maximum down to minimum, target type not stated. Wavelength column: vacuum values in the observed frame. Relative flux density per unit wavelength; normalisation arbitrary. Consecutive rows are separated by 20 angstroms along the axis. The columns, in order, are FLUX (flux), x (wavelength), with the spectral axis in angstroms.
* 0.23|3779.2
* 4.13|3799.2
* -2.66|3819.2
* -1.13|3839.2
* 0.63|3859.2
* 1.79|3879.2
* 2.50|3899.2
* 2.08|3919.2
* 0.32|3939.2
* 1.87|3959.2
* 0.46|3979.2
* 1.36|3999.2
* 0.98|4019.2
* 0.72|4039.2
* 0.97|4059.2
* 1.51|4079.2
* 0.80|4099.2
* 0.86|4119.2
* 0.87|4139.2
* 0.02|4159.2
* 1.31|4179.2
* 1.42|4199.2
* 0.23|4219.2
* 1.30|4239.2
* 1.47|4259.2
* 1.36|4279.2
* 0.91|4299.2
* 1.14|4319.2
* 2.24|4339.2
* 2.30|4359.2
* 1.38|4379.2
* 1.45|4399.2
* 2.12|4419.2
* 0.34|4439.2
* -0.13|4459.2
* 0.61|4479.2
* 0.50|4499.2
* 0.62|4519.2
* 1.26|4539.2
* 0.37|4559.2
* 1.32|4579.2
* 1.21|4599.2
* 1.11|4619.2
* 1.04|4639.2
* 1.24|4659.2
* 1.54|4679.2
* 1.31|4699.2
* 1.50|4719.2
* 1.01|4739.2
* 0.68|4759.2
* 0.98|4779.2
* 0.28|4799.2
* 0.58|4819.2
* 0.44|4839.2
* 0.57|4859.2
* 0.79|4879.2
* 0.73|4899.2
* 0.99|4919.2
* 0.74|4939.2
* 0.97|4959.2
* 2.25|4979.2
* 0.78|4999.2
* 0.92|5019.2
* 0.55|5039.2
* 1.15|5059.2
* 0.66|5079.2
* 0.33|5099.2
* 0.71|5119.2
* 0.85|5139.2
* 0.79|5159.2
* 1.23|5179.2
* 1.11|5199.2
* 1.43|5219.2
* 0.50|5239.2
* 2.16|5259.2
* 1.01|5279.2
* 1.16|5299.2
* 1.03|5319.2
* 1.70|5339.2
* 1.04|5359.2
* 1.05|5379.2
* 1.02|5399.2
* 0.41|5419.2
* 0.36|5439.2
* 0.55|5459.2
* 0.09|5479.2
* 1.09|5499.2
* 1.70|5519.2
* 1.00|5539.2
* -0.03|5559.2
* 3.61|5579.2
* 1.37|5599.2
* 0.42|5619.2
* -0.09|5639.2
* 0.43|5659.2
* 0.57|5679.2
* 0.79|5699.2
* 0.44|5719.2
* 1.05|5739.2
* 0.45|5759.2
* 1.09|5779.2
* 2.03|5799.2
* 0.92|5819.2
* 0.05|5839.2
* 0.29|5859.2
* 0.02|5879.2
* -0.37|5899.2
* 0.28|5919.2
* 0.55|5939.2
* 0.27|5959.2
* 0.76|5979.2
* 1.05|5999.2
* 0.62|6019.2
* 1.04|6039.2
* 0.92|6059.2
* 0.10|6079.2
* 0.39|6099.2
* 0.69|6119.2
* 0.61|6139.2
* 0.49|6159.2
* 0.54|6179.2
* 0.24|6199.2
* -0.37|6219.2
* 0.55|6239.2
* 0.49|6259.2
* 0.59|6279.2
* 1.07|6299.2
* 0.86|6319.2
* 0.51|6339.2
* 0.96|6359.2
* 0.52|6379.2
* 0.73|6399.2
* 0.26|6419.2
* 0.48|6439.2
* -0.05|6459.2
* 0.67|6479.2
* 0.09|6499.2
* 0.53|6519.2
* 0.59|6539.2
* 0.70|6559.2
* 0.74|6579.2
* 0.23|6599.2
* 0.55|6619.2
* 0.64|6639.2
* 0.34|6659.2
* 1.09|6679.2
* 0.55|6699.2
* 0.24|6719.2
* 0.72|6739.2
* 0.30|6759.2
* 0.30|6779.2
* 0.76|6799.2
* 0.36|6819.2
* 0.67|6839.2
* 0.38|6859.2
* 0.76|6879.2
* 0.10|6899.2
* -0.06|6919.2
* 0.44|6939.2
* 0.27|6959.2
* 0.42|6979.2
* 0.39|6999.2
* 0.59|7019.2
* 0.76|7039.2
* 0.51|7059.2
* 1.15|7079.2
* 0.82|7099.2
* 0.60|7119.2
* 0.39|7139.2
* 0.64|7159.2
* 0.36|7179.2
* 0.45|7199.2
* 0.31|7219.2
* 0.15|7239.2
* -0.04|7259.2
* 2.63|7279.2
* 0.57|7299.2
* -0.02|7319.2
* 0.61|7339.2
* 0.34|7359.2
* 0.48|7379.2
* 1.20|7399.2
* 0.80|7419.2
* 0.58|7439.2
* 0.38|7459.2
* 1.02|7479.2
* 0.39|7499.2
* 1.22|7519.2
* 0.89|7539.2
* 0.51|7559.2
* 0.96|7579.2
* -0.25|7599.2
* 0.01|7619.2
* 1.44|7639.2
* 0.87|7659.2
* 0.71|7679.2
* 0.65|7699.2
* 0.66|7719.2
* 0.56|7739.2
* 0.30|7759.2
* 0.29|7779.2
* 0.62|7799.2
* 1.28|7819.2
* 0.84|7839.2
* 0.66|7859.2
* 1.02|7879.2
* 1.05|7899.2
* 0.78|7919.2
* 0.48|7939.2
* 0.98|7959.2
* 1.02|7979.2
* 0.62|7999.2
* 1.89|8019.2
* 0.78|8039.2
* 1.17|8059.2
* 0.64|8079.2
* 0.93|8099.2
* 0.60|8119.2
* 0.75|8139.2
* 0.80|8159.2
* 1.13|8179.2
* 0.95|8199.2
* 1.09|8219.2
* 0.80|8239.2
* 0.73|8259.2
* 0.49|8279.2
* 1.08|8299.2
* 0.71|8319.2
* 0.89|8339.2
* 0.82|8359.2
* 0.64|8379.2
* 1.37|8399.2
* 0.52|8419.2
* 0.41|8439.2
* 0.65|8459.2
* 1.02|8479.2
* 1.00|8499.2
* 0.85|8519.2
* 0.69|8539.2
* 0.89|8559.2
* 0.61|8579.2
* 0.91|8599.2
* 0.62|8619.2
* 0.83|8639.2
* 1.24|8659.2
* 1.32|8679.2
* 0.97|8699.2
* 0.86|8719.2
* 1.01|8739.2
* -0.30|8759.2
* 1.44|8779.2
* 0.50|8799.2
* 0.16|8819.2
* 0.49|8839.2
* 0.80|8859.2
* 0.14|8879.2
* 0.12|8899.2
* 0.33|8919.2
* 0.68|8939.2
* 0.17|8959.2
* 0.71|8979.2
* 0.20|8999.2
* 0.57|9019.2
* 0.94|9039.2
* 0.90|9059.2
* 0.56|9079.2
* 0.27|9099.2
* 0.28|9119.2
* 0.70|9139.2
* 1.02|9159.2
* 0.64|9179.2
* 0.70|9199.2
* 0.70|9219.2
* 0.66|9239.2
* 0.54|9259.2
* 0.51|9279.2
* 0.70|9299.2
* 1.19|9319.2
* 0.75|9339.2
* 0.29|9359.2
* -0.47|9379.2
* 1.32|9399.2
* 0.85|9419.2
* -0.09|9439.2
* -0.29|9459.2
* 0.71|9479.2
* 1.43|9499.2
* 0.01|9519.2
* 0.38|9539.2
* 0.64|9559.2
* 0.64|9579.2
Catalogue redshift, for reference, 0.95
